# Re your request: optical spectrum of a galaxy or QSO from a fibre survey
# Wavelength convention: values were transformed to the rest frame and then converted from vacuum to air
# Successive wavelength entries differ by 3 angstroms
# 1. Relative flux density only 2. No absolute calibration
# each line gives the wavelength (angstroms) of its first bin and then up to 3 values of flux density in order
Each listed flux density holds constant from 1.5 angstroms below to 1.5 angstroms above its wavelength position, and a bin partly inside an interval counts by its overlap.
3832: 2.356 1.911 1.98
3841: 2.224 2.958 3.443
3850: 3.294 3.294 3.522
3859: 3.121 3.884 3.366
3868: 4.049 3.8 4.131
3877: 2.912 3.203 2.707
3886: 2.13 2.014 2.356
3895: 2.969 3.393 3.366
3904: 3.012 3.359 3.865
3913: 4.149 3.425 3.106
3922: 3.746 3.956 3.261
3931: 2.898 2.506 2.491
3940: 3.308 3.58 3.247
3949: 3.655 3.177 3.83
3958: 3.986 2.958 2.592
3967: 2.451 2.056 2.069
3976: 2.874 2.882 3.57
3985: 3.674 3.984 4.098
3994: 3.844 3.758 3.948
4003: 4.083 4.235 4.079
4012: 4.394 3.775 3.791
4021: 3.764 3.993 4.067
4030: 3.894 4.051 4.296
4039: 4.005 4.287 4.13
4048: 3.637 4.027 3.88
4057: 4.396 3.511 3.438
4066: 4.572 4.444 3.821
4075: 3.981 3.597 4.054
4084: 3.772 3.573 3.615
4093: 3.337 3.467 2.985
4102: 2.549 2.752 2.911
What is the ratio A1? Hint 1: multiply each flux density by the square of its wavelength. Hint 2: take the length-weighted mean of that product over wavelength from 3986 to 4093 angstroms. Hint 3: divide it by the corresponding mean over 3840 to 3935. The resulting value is 1.32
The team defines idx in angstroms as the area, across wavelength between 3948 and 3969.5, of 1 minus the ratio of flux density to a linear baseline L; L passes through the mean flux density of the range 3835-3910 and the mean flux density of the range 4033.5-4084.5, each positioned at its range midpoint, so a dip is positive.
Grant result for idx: 2.06 angstroms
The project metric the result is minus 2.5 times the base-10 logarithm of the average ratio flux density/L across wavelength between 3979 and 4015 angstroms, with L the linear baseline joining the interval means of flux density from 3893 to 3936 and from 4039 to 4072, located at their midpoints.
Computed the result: -0.05 mag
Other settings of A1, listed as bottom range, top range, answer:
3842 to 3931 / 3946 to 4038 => 1.15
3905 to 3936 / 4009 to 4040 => 1.24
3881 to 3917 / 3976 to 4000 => 1.25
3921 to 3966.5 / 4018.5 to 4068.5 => 1.29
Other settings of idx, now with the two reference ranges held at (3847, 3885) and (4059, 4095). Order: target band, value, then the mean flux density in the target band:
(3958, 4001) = 4.9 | 3.22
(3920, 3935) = 1.0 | 3.29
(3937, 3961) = 0.9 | 3.44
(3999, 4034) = -2.9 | 4.01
